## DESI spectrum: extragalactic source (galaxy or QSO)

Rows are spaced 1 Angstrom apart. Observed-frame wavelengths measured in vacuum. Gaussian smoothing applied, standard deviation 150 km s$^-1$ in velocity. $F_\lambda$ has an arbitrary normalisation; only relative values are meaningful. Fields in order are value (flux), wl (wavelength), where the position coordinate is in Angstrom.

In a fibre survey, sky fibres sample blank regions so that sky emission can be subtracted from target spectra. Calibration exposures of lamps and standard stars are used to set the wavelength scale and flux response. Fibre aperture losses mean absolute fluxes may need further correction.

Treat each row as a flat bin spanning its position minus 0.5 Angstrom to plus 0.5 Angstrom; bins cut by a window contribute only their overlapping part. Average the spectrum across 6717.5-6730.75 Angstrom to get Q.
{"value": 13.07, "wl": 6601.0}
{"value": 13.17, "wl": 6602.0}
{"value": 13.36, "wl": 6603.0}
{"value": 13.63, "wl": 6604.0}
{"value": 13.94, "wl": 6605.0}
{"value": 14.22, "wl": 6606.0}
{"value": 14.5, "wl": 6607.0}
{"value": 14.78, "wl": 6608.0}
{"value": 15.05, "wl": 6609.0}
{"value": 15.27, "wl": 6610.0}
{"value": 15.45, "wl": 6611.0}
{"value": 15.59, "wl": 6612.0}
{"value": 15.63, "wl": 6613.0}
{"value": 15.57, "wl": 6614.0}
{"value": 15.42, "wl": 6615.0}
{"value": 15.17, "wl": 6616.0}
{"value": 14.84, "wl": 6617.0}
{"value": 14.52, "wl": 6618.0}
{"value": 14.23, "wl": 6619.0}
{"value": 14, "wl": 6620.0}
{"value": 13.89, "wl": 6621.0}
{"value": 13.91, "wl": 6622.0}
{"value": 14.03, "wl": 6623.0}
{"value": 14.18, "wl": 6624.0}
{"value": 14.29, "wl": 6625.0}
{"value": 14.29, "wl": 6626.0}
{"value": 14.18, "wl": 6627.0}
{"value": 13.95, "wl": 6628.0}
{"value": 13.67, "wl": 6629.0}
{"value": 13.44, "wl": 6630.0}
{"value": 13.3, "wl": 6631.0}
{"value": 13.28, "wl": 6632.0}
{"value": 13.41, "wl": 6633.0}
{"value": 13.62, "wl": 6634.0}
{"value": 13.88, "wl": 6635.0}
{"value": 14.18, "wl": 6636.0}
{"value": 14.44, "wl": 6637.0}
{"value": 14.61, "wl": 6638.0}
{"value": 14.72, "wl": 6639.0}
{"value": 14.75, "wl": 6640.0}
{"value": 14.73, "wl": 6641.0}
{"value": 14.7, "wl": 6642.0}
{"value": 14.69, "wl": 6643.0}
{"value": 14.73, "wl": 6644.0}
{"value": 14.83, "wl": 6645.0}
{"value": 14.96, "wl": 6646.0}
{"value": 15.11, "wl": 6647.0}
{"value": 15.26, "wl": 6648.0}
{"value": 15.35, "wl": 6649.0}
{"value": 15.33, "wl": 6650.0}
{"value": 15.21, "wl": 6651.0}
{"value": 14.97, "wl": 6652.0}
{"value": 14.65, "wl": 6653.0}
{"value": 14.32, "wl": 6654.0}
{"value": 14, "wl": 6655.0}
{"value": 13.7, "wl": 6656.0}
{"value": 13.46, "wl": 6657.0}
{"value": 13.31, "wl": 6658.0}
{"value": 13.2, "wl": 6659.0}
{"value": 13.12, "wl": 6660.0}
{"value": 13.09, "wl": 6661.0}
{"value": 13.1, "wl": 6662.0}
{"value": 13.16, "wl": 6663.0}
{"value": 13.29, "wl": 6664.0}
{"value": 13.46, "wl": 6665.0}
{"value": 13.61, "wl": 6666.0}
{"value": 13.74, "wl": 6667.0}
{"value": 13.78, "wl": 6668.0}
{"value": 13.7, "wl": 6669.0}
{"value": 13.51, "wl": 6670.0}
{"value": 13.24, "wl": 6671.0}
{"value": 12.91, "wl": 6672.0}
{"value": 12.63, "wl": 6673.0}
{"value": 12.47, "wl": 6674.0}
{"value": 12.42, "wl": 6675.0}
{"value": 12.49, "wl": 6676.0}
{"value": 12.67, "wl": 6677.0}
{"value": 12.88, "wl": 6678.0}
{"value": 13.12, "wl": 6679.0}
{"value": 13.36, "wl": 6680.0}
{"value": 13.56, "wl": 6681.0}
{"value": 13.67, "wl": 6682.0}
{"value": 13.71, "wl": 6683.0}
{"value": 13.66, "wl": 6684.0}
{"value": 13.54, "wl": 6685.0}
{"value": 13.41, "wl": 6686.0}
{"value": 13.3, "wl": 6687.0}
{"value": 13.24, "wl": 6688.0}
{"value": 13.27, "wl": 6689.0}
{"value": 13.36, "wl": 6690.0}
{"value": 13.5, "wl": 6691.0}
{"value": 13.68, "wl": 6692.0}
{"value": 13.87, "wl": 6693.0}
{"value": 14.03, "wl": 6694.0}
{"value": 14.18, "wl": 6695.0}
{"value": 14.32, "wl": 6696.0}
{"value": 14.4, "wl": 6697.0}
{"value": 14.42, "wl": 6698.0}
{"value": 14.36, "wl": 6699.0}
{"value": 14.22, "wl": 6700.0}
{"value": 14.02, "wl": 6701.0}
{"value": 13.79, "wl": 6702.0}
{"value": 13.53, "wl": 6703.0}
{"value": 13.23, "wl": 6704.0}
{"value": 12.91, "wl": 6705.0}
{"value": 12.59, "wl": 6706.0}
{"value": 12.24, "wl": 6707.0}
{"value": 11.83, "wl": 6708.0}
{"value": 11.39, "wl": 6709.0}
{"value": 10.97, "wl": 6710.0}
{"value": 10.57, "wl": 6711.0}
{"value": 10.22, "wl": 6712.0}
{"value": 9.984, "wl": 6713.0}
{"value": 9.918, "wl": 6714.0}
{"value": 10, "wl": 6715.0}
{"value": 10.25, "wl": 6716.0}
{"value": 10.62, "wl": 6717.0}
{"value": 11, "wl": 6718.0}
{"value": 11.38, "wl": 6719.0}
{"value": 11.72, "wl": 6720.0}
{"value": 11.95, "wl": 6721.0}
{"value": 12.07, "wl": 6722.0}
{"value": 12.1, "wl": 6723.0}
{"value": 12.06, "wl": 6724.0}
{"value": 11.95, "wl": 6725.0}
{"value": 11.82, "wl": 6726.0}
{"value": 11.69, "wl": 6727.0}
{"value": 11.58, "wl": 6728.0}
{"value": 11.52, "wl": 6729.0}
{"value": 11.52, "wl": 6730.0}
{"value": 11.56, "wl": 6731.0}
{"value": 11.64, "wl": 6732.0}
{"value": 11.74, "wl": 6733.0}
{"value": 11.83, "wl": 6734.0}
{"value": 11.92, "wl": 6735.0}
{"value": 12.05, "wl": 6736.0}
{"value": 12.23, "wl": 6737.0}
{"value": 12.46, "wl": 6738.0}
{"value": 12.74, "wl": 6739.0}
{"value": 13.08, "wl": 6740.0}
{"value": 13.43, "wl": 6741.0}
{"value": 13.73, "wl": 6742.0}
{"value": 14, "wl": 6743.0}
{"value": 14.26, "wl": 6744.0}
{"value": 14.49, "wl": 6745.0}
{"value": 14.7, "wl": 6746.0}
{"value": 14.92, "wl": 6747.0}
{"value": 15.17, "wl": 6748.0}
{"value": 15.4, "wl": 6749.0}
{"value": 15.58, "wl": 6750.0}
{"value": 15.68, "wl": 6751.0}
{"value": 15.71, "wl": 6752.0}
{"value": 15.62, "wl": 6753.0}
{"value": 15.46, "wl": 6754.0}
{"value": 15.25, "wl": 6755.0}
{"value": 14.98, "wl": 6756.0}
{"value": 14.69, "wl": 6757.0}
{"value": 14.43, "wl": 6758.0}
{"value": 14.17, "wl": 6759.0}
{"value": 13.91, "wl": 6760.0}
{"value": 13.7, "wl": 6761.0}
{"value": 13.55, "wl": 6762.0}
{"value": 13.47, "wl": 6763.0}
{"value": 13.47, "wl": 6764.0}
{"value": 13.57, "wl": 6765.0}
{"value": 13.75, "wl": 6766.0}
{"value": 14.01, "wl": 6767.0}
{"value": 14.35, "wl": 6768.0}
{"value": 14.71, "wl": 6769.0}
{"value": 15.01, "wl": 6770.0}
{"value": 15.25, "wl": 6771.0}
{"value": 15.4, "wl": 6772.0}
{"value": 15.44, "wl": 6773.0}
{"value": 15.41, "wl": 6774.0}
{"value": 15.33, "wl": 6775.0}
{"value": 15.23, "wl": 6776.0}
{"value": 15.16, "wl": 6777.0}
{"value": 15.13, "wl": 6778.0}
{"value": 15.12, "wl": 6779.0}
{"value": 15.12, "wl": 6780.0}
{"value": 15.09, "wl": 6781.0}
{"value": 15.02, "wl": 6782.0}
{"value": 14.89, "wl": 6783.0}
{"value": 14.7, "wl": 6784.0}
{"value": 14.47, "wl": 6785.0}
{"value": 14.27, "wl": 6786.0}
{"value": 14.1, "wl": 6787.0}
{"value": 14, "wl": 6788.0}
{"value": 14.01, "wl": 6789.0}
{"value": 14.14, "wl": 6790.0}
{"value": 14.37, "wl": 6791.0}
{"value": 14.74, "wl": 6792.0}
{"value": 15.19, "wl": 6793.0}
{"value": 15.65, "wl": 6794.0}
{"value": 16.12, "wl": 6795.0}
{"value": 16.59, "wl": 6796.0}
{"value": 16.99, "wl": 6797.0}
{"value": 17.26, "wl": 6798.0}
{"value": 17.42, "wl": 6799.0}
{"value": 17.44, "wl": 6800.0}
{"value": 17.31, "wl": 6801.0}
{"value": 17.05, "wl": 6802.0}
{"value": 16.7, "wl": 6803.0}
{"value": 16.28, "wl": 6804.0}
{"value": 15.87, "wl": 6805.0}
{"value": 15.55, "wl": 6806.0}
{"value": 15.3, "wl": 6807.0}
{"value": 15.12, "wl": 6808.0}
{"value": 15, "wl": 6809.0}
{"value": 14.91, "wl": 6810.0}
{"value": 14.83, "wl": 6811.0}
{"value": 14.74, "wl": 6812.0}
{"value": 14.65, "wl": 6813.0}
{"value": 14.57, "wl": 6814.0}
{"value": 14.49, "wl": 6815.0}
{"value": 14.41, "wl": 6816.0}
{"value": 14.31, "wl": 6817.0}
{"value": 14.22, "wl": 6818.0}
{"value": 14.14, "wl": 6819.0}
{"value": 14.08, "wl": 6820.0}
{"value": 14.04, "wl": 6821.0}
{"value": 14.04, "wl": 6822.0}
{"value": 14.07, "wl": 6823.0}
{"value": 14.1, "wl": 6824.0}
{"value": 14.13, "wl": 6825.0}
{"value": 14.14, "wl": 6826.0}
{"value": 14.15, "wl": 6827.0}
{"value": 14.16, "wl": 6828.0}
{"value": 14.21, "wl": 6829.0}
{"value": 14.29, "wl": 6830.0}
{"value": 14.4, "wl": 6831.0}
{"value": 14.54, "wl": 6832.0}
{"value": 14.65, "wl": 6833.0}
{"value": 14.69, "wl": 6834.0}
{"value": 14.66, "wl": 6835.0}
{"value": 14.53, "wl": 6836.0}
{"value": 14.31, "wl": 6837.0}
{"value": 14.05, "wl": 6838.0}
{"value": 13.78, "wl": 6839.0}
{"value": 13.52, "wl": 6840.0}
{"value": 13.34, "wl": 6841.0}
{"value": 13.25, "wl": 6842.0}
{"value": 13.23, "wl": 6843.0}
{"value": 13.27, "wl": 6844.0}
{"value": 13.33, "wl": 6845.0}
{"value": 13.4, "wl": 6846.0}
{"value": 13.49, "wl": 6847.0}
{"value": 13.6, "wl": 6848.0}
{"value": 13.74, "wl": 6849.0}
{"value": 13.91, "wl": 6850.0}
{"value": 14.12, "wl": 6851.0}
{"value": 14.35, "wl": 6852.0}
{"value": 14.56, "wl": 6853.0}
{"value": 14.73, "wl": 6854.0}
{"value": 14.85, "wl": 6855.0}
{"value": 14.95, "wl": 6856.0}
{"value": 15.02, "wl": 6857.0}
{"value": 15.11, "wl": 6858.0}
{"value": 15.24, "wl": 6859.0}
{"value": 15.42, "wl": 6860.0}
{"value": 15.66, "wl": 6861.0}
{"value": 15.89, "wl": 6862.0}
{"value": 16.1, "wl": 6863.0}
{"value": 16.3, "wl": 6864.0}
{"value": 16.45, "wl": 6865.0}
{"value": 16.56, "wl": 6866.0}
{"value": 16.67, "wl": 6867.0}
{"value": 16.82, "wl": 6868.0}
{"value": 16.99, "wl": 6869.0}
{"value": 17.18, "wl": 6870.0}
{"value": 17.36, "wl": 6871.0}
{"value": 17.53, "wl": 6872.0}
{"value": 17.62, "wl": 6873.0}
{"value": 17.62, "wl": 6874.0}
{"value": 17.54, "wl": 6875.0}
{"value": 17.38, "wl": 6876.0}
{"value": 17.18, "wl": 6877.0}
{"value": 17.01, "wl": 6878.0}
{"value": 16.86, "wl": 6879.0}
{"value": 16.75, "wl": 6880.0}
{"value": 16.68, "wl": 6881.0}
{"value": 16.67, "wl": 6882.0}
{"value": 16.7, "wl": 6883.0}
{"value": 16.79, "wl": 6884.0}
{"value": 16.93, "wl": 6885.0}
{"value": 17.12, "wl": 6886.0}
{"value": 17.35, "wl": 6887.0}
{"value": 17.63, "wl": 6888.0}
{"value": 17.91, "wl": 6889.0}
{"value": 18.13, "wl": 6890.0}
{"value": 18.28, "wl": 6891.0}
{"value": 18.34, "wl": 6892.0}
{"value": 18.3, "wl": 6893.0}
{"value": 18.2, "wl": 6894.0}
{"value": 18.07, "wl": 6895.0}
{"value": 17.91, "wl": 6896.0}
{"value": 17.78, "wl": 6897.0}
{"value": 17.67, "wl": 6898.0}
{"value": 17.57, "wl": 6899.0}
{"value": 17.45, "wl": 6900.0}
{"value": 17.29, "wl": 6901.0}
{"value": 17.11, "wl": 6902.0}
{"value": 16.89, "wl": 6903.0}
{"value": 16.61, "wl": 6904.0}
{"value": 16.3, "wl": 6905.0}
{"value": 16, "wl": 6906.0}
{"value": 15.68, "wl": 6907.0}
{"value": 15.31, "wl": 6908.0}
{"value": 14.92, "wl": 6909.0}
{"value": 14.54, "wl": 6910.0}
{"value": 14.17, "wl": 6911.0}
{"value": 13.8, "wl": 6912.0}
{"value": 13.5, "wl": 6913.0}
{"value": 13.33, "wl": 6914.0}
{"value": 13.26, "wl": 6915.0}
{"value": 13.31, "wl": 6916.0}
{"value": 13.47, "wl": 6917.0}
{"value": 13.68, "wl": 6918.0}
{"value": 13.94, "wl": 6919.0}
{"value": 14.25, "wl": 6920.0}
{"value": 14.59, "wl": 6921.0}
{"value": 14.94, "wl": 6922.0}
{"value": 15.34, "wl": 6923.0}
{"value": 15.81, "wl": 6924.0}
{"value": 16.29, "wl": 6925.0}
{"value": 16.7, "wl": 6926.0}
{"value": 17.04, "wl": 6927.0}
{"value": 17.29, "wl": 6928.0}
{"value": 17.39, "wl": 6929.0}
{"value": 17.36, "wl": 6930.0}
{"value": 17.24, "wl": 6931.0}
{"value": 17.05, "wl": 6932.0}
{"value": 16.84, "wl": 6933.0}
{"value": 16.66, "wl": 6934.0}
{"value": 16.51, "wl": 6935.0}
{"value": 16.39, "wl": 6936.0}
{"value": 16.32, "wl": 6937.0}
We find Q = 11.7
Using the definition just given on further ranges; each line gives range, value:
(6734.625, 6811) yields 14.8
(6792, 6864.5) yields 14.8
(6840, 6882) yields 15.5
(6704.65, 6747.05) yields 12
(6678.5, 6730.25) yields 12.6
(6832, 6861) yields 14.2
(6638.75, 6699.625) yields 13.8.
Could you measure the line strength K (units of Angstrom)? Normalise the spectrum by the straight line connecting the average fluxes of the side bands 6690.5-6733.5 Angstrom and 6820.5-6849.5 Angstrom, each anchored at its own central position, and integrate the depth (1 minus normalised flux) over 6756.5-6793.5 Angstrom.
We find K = -4.0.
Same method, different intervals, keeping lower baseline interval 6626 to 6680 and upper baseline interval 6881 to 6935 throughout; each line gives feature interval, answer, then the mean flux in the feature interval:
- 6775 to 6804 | -0.6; 15.5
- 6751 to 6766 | 0.4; 14.4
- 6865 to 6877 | -0.9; 17.2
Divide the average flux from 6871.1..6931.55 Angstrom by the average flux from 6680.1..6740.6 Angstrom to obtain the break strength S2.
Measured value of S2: 1.3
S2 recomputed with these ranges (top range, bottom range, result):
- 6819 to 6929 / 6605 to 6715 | 1.13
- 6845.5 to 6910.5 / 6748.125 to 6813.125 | 1.08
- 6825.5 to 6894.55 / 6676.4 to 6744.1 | 1.25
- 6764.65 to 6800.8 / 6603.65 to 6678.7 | 1.07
